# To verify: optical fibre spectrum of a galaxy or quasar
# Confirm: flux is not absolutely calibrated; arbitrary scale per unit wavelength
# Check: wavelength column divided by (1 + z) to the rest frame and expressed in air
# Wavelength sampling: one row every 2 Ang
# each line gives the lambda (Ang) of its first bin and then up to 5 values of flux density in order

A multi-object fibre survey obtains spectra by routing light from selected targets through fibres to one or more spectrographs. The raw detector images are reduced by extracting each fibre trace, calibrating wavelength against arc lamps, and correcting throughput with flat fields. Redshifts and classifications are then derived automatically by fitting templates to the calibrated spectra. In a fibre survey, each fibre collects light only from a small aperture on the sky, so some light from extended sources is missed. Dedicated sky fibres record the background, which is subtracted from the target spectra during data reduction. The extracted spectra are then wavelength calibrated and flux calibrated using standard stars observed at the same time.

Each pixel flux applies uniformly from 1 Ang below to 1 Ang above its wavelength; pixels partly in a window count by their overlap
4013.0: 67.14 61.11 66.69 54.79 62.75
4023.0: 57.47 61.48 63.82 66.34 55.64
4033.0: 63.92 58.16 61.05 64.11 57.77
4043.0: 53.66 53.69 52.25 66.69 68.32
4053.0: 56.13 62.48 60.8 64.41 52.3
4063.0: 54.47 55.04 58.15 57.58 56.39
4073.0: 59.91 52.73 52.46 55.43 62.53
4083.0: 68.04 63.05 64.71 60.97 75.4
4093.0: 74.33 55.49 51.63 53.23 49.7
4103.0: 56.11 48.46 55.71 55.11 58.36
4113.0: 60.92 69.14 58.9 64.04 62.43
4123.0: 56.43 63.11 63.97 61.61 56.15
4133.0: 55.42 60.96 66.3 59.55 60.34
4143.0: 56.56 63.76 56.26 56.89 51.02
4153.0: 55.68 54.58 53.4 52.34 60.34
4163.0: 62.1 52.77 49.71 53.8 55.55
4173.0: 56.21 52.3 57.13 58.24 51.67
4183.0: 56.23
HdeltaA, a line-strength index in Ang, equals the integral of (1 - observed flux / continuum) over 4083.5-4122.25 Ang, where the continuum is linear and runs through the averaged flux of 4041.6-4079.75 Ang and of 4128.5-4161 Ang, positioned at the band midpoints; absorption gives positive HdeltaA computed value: -1.6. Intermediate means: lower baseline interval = 57.5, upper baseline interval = 57.6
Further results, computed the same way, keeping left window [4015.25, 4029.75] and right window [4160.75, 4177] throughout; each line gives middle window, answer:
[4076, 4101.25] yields -0.9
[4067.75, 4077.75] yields 0.6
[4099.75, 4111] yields 0.9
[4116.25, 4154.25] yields -1.8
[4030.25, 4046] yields 0.7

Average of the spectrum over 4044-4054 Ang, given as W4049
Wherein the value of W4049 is 59.4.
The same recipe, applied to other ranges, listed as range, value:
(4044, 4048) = 53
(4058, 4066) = 56.6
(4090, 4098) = 64.2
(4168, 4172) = 54.7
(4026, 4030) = 65.1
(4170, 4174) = 55.9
